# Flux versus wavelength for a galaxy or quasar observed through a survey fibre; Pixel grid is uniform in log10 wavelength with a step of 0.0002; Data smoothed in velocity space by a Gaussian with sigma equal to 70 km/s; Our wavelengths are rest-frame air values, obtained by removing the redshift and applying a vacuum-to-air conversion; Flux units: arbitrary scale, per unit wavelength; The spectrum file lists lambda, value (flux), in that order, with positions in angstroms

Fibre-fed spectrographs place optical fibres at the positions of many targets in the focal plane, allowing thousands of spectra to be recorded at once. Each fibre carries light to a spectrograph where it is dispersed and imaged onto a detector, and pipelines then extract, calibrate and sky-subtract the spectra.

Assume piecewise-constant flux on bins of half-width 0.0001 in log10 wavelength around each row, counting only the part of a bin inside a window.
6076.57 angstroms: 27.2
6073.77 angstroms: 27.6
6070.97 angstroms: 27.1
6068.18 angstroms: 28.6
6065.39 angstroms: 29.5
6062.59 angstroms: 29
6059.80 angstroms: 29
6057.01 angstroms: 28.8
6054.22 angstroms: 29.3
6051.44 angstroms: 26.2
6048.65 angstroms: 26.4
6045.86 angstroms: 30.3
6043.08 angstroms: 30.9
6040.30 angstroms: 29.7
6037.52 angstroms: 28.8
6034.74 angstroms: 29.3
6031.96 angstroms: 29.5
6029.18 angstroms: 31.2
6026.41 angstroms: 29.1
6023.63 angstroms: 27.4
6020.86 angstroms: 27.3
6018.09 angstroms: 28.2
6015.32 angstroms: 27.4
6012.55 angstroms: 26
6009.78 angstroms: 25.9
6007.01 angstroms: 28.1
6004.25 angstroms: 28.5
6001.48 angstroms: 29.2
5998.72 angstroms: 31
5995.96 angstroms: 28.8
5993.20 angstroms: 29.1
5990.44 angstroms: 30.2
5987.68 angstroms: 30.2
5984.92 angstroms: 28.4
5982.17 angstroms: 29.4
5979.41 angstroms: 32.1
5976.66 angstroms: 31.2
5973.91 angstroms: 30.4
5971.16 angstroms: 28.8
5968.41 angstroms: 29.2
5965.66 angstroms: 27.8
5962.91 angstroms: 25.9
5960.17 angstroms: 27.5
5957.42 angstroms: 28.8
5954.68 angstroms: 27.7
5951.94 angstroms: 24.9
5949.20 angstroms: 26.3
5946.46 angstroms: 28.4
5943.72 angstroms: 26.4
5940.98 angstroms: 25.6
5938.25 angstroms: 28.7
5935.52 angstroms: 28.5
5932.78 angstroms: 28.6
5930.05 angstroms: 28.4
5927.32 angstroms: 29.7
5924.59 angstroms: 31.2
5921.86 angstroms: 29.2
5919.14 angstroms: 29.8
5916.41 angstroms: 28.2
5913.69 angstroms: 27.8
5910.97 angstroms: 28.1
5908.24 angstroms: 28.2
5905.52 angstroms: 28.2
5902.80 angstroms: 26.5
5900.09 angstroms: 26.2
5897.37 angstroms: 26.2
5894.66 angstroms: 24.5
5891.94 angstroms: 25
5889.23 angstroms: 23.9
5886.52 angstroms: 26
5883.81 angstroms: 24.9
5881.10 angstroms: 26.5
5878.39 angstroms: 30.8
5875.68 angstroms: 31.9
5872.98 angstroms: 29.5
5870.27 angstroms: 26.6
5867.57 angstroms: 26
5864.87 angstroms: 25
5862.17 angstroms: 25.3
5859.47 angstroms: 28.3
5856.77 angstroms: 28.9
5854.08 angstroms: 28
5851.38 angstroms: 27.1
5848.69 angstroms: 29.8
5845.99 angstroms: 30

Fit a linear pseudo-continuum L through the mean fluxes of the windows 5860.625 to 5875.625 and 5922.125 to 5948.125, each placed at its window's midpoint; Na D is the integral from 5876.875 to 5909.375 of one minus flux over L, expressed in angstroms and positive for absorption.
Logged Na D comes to 1.3 angstroms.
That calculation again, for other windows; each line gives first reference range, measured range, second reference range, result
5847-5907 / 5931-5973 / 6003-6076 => 0.2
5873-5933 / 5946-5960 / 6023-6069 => 0.5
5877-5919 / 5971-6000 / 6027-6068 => -1.9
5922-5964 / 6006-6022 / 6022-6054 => 0.9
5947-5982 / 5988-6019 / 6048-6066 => -0.1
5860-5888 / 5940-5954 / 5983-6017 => 0.8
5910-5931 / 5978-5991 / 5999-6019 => -0.9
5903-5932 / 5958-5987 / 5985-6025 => -0.6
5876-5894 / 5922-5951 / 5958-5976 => -0.5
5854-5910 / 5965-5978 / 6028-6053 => -0.6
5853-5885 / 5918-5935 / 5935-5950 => -1.3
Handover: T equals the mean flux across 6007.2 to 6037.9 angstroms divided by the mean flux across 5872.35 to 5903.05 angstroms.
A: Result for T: 1.1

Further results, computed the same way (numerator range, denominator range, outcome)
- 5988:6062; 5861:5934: 1.04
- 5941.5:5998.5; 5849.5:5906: 1.06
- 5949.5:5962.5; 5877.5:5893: 1.04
